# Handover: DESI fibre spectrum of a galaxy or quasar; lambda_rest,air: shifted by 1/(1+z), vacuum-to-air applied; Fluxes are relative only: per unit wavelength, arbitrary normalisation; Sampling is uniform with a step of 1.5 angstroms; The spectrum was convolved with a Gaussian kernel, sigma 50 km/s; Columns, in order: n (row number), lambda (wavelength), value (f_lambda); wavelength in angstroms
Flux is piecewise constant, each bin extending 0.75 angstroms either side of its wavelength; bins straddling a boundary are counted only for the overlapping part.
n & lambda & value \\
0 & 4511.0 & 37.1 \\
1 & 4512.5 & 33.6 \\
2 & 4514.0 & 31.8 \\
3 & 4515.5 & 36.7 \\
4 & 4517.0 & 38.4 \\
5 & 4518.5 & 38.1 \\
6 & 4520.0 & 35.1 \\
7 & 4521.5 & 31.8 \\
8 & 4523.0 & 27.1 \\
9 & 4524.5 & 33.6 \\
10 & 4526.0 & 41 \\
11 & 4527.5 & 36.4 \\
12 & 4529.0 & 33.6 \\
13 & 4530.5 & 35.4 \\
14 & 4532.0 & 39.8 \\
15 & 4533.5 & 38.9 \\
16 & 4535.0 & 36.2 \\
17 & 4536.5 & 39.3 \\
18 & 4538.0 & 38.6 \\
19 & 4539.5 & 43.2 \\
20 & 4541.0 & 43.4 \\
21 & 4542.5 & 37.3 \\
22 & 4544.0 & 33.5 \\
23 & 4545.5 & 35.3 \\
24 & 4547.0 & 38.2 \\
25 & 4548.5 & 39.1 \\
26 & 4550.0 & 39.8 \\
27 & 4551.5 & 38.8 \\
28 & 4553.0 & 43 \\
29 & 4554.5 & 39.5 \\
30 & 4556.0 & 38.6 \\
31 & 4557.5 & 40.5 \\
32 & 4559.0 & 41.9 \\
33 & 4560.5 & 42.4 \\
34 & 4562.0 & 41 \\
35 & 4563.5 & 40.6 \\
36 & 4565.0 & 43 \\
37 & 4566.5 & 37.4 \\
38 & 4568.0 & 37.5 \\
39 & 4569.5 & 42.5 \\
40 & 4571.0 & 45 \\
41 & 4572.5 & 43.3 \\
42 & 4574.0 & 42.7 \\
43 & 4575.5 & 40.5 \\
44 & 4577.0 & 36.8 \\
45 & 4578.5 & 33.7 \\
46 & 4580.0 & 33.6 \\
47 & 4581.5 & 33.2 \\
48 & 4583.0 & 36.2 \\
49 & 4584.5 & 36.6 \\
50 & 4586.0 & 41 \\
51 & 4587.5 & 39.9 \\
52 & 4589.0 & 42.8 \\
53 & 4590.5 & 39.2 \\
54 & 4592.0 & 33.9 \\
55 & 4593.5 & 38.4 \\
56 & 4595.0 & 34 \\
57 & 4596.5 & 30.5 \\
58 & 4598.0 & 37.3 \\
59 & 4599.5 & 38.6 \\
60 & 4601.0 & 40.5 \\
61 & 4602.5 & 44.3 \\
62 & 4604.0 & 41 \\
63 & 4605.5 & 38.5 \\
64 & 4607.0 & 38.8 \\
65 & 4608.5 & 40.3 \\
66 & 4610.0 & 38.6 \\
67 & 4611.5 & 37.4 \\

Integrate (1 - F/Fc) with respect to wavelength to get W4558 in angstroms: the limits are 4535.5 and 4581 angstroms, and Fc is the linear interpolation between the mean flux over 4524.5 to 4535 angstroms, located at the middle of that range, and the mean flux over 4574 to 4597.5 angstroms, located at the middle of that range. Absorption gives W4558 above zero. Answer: -3.2 angstroms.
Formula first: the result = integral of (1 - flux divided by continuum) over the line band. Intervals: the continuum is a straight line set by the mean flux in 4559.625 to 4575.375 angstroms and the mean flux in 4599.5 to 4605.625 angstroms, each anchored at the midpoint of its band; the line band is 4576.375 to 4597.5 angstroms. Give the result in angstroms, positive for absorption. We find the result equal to 2.5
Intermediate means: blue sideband 41.5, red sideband 41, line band 36.4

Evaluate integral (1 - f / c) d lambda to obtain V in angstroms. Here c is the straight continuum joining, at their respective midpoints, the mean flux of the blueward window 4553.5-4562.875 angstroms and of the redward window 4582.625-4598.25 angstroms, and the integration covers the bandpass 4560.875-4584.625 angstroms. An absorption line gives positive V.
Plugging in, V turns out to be 0.1 angstroms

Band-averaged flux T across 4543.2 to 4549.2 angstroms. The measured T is 36.5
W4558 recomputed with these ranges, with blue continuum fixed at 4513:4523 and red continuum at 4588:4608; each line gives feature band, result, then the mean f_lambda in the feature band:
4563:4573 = -1.2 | 41.3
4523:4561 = -2.8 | 38.4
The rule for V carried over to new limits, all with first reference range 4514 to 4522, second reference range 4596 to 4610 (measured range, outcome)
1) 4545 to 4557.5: -0.7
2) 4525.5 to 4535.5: -0.3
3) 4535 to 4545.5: -0.6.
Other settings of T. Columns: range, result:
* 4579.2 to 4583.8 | 34.4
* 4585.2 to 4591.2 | 40.7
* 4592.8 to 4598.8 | 35.1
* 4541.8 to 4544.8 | 35.4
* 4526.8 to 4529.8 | 35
